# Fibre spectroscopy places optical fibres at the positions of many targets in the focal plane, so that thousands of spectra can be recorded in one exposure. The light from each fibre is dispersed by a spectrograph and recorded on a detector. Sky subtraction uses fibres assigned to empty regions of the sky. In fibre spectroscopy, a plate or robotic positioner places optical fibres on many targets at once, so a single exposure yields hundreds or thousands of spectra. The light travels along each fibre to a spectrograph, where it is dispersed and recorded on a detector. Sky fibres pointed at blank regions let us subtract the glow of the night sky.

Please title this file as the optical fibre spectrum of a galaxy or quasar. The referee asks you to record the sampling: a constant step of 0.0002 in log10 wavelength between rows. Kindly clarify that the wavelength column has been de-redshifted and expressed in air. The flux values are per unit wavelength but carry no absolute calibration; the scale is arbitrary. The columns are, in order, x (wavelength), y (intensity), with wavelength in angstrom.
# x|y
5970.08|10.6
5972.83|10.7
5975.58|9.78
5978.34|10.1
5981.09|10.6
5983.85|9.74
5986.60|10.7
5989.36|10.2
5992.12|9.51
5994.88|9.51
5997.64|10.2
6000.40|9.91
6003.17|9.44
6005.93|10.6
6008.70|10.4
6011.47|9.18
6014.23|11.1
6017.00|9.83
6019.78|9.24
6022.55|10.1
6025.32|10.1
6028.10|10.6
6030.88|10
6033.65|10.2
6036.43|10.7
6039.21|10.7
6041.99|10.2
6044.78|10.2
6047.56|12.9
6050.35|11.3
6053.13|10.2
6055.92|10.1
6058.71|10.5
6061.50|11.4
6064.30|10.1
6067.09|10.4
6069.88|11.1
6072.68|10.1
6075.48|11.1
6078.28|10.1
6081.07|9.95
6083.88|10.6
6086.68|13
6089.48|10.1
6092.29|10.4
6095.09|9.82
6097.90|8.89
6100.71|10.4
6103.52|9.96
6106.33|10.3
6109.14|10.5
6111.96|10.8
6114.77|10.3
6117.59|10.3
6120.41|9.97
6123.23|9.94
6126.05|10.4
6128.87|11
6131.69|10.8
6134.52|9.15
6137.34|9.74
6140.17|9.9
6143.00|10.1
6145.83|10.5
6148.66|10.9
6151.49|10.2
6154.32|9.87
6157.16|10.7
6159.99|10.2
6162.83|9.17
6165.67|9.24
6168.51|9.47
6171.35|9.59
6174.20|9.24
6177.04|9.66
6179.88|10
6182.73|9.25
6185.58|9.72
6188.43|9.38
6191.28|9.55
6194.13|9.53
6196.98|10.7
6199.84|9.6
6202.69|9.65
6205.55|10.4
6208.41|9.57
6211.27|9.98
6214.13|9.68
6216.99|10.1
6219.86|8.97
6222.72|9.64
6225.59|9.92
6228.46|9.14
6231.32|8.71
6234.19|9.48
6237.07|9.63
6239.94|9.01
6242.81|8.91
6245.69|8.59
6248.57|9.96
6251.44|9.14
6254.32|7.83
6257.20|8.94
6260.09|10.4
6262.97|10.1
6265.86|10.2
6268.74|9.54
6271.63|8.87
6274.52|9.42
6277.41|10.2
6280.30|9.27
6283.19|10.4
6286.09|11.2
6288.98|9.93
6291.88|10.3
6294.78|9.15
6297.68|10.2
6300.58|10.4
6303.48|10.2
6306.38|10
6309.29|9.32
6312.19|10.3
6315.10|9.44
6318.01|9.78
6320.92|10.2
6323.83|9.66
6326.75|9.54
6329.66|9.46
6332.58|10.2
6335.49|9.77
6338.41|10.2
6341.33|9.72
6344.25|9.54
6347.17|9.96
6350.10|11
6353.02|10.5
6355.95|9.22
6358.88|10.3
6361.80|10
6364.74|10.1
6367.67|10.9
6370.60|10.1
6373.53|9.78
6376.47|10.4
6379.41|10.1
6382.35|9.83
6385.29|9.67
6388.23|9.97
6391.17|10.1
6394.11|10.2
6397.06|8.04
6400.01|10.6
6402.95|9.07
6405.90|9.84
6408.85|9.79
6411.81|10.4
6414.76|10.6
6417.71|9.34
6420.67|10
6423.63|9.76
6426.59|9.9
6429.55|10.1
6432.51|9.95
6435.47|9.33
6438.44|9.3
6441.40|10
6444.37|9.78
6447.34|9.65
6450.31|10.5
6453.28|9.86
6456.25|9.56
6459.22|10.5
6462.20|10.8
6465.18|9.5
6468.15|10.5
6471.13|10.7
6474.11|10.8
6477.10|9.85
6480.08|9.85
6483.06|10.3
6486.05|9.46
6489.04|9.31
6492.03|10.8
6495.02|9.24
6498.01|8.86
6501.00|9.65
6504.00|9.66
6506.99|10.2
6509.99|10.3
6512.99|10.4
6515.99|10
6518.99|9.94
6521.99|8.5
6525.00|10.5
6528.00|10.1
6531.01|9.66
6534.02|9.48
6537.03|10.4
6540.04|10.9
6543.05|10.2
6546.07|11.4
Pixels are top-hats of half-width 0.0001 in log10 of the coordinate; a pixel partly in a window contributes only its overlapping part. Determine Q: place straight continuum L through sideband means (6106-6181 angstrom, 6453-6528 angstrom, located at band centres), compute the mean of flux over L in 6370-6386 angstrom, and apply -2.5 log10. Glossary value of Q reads 0.00 mag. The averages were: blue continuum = 10.1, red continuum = 9.97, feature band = 9.99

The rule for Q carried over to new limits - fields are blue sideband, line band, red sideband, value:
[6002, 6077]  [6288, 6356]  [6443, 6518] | 0.02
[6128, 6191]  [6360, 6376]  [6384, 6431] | -0.04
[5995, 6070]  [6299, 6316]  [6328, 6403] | 0.01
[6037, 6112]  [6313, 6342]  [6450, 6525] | 0.04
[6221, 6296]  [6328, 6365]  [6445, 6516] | -0.03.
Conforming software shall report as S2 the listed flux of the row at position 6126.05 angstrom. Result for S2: 10.4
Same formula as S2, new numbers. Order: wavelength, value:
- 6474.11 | 10.8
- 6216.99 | 10.1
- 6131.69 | 10.8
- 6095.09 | 9.82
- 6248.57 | 9.96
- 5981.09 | 10.6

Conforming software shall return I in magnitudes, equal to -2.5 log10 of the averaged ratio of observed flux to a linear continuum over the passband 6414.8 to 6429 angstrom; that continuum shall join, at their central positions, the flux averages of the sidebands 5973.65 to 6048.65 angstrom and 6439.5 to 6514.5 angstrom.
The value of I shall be 0.02 mag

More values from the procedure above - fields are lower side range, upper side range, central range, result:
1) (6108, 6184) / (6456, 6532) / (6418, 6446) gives 0.02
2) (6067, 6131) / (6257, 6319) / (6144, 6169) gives 0.02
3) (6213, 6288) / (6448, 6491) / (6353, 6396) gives -0.02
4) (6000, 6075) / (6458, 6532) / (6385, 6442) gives 0.03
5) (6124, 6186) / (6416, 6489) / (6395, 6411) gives 0.05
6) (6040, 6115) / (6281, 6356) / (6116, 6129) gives 0.02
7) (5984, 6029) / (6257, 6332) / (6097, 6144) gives -0.02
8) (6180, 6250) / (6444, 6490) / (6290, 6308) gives -0.03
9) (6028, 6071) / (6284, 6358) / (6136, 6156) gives 0.03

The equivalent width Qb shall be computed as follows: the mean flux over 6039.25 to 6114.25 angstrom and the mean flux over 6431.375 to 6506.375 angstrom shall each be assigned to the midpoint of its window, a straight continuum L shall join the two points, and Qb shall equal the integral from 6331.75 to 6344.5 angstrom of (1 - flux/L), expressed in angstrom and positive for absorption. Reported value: 0.3 angstrom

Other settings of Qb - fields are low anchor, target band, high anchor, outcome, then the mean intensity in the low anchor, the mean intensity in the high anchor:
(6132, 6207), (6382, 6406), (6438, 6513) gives 0.60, 9.84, 9.98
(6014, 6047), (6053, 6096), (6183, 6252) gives -2.00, 10.3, 9.54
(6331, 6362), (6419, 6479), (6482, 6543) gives -0.42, 10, 9.89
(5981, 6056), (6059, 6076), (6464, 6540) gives -0.72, 10.3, 9.94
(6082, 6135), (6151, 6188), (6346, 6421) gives 2.11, 10.4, 9.99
